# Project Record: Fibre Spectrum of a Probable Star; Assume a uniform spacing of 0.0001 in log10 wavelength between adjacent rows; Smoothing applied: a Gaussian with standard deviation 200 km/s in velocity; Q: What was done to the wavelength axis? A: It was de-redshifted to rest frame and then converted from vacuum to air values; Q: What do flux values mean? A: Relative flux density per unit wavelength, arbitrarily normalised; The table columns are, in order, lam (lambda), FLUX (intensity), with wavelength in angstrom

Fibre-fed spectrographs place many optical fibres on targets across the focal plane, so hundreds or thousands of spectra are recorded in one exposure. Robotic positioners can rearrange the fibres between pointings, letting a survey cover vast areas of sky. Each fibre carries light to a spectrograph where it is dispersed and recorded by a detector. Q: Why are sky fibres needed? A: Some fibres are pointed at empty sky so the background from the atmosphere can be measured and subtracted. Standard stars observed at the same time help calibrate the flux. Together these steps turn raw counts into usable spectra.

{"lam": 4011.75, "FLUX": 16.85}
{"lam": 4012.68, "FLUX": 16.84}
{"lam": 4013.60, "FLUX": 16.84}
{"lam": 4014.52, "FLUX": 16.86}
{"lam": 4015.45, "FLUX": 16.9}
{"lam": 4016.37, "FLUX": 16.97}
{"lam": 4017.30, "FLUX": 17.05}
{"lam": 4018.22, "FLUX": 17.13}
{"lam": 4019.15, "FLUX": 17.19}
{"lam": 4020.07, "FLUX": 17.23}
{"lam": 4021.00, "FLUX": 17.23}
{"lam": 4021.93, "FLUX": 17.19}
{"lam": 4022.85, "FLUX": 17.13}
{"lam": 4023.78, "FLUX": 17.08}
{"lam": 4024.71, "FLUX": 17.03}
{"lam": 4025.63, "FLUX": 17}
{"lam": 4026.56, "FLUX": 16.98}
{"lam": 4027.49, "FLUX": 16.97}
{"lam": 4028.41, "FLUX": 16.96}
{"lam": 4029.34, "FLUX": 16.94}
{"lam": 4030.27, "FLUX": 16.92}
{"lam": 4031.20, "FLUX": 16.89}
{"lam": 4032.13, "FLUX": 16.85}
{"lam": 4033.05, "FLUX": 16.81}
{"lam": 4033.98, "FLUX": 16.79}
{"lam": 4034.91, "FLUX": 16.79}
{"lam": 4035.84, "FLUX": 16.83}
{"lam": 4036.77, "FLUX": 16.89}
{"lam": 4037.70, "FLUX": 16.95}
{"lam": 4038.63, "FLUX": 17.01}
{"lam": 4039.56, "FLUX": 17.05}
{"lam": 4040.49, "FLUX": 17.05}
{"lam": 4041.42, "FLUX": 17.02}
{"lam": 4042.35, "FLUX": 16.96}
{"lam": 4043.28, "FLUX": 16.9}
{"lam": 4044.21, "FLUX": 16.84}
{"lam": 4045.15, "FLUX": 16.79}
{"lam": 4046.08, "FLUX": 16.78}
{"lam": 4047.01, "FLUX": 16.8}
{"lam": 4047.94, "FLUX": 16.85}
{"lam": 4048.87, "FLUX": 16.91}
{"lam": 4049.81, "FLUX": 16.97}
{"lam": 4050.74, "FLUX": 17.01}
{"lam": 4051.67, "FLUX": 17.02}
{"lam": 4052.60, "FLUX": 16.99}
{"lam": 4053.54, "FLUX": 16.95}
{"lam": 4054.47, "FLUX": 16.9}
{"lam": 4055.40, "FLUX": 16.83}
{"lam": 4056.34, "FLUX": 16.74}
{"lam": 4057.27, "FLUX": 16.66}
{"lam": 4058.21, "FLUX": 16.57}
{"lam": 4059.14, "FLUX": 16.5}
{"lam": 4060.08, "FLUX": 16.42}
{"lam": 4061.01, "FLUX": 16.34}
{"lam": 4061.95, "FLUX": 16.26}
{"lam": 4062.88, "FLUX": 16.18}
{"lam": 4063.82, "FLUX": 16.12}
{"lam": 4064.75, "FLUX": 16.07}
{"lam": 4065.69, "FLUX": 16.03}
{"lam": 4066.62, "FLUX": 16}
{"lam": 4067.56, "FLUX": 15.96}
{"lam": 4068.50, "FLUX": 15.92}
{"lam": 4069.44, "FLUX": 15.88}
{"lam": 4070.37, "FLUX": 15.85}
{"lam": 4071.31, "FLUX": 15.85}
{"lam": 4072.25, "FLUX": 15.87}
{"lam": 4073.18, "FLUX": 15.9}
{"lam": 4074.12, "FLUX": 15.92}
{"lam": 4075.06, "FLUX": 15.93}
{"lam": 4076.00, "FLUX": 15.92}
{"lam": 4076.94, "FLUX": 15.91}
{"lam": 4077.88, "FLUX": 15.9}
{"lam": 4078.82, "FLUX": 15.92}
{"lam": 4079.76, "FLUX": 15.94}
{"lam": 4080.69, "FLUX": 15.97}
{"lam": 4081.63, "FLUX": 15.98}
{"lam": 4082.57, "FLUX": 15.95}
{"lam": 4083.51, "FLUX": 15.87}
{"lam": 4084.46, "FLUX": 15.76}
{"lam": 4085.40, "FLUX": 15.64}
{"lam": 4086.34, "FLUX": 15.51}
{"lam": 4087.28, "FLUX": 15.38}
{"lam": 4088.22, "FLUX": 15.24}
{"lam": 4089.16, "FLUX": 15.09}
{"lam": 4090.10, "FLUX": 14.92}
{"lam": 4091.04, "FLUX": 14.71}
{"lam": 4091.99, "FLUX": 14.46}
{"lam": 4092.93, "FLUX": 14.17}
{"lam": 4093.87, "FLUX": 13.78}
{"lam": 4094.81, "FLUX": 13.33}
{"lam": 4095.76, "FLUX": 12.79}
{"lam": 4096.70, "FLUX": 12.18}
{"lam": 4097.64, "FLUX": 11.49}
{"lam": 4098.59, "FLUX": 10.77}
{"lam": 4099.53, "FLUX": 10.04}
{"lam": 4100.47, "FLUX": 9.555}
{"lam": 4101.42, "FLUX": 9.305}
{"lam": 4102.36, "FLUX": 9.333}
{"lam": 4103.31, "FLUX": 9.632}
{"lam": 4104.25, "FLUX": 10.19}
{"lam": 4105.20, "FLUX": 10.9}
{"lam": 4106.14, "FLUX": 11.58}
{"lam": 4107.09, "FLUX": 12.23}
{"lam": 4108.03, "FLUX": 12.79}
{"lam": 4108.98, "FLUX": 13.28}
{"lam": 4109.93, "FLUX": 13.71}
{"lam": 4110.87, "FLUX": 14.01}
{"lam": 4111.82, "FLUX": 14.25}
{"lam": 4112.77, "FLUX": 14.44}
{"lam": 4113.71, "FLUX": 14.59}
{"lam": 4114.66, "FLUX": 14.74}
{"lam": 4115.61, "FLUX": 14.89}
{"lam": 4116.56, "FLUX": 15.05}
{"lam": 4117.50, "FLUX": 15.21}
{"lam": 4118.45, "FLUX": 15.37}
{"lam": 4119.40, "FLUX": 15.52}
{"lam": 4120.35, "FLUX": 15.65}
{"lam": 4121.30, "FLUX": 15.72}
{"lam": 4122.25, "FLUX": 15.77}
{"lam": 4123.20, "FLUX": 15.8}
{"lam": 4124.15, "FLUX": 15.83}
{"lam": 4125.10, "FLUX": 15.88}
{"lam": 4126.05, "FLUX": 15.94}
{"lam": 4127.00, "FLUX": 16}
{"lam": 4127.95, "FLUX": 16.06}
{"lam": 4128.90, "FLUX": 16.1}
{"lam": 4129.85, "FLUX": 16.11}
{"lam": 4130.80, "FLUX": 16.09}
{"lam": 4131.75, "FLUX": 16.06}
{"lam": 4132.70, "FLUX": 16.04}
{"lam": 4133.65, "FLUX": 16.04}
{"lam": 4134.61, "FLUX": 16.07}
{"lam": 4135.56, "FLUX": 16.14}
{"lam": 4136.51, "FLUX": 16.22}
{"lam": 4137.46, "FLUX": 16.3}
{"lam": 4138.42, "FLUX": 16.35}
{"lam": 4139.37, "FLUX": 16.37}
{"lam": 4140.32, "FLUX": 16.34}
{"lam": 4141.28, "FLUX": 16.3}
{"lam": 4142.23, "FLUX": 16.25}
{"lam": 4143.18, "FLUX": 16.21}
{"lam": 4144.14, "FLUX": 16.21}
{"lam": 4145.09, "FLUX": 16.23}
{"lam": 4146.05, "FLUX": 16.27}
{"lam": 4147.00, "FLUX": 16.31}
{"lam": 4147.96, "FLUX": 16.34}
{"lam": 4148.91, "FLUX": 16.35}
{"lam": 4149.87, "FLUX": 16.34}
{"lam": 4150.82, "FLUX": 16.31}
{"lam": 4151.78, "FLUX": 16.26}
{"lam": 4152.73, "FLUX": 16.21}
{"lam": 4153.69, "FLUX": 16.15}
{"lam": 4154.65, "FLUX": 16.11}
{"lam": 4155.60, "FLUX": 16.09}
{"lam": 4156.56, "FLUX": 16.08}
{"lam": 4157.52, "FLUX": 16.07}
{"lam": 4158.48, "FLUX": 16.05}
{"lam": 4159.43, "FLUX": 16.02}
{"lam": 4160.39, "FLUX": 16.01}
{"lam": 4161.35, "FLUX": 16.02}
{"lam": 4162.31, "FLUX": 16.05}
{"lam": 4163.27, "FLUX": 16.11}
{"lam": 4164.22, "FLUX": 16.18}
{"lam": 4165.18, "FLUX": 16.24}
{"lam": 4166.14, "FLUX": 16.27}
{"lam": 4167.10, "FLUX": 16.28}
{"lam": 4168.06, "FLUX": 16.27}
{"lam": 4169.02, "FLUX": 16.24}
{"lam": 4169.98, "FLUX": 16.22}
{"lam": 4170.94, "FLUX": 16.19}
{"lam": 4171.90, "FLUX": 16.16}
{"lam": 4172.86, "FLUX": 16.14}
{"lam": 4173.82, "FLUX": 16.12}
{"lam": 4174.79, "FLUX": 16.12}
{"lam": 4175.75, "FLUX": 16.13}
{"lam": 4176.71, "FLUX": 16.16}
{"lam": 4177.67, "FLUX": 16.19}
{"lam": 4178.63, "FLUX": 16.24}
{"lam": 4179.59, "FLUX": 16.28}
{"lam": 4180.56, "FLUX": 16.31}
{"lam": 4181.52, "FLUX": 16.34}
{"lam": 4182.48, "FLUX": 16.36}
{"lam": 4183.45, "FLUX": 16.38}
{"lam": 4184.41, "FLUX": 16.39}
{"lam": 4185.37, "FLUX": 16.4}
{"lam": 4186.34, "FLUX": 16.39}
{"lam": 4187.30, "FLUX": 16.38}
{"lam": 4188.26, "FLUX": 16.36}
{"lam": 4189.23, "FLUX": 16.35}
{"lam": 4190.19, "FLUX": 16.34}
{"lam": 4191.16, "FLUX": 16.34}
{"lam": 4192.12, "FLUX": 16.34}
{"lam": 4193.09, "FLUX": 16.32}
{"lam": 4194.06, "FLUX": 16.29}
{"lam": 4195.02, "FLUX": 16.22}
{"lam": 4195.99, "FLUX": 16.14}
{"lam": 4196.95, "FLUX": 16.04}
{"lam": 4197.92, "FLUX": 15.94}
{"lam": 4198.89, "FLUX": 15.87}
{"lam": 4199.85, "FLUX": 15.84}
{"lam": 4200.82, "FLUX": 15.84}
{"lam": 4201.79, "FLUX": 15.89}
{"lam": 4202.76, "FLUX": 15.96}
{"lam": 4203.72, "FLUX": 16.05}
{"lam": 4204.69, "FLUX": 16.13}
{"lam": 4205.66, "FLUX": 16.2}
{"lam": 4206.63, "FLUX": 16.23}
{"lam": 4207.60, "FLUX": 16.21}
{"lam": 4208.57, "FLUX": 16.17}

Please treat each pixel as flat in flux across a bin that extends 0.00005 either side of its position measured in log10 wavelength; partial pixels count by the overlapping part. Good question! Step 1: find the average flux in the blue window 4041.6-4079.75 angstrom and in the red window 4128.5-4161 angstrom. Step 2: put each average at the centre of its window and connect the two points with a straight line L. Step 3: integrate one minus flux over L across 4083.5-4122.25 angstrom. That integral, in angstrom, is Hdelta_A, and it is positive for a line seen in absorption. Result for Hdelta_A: 6.7 angstrom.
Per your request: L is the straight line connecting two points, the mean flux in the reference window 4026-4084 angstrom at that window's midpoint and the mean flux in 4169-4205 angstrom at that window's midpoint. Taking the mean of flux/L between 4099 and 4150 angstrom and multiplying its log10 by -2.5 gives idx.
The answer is 0.11 mag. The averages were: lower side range 16.5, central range 14.7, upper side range 16.2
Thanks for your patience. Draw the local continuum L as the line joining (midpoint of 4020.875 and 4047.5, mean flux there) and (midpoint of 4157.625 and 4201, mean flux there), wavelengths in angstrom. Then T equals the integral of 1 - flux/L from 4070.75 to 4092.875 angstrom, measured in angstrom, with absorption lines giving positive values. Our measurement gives 1.4 angstrom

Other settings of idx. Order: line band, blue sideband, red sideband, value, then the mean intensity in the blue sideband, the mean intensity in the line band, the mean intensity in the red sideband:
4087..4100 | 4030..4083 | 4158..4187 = 0.22 mag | 16.5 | 13.4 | 16.2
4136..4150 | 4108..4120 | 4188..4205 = -0.08 mag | 14.5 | 16.3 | 16.1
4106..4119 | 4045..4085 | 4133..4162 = 0.15 mag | 16.3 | 14.1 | 16.2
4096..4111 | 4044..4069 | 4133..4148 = 0.40 mag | 16.6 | 11.3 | 16.2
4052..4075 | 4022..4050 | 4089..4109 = -0.10 mag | 16.9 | 16.3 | 12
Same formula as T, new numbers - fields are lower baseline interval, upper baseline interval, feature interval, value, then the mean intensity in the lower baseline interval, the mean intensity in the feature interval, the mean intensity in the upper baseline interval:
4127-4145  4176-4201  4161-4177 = 0.05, 16.2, 16.2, 16.2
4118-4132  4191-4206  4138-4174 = -0.57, 15.9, 16.2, 16.1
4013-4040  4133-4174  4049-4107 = 6.35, 17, 14.9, 16.2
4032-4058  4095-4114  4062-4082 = -1.88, 16.9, 16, 11.9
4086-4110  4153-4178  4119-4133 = -1.89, 12.5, 15.9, 16.1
